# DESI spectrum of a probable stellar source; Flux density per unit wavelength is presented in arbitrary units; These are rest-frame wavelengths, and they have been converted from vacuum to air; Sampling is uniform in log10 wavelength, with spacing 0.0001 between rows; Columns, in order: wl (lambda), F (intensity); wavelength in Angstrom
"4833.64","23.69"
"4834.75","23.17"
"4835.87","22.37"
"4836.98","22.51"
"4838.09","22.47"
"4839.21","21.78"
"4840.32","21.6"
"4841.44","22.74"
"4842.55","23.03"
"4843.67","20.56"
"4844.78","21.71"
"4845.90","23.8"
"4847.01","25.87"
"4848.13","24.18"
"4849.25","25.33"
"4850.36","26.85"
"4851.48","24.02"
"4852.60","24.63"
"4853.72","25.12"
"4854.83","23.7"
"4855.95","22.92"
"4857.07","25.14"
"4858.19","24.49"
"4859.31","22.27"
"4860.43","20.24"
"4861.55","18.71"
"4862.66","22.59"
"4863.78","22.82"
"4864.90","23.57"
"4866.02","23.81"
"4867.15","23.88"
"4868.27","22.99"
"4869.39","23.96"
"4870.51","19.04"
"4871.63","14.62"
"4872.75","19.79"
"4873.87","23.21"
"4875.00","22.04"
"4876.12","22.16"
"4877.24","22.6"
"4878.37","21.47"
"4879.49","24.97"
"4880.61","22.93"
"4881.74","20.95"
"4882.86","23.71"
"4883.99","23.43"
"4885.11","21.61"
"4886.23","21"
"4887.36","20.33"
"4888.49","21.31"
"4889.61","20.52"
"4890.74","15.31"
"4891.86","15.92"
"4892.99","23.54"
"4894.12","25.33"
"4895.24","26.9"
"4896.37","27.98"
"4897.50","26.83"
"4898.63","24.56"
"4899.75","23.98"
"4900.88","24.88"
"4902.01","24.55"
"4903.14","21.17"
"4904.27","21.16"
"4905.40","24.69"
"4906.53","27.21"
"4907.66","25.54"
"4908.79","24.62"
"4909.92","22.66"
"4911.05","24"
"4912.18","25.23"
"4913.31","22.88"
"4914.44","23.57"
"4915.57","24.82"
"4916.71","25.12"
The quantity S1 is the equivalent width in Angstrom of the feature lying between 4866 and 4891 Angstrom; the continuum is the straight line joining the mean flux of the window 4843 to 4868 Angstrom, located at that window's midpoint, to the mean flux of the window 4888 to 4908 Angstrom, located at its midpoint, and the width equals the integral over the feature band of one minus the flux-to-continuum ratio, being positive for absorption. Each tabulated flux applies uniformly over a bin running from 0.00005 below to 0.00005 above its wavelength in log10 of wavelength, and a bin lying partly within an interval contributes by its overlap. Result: 2.0 Angstrom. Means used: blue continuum 23.5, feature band 21.6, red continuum 23.4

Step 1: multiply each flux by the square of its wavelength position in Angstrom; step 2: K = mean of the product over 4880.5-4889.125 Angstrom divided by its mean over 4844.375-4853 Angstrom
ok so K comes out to 0.90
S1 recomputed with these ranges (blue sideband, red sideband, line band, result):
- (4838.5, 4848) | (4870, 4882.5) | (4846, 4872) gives -1.3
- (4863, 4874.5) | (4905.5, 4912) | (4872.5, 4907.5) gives 0.8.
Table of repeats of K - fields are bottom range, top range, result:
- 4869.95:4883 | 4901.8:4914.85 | 1.13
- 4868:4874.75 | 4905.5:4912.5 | 1.23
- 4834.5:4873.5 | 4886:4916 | 1.05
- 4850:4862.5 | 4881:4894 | 0.90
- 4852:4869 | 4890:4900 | 1.02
